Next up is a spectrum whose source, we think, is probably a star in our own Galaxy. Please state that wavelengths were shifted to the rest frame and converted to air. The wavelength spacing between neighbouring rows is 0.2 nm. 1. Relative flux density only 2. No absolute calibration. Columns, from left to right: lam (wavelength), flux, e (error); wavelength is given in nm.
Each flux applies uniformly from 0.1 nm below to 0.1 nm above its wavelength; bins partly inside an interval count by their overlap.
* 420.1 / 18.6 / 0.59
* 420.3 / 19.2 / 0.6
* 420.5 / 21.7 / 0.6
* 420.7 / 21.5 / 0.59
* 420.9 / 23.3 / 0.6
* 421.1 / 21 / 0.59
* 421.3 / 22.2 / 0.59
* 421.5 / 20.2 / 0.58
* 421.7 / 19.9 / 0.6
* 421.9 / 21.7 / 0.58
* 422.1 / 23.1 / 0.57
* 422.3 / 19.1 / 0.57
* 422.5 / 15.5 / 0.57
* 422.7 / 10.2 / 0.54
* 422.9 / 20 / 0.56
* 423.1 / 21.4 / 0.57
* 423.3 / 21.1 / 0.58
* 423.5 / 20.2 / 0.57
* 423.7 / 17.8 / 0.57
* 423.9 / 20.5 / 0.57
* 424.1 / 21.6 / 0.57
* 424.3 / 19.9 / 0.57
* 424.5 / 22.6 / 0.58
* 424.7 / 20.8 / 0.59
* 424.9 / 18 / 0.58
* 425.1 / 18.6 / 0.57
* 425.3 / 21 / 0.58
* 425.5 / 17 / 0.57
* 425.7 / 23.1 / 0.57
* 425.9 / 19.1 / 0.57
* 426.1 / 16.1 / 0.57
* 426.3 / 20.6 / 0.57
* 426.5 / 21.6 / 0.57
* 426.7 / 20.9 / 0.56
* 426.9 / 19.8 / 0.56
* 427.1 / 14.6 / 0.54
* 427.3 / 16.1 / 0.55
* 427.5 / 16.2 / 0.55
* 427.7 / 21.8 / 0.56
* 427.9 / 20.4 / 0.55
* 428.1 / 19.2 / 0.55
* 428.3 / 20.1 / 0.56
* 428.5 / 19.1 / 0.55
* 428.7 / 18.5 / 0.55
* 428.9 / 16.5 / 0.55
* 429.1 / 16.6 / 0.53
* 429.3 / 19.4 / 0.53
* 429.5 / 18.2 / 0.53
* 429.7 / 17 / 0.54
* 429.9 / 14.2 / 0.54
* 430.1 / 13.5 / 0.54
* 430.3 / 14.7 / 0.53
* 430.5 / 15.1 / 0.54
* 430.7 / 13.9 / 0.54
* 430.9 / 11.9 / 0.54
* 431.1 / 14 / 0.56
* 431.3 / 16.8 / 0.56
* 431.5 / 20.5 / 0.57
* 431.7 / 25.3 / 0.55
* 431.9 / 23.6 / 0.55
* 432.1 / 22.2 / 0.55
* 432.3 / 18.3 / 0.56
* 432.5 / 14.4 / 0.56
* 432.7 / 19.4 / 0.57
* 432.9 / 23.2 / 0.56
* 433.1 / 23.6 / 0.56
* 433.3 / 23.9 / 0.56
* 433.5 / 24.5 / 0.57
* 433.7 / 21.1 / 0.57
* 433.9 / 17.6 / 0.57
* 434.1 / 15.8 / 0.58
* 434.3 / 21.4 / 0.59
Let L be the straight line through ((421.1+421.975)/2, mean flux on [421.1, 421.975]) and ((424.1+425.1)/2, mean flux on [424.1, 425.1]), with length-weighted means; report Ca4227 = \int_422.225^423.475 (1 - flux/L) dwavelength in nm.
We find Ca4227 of 0.16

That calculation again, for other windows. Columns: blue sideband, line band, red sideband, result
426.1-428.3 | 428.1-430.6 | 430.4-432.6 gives 0.195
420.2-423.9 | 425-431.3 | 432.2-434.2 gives 0.750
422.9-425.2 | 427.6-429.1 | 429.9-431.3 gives -0.275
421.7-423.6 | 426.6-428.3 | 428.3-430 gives -0.067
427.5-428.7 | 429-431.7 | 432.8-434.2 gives 0.556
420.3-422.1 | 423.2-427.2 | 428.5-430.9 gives -0.179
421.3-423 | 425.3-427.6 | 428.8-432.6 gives -0.090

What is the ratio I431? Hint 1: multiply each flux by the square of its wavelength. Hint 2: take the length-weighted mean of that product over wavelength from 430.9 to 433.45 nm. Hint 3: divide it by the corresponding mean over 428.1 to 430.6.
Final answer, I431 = 1.20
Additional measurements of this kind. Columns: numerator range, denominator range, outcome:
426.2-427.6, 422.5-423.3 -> 1.08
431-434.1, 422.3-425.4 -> 1.10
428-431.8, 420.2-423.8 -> 0.89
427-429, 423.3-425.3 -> 0.92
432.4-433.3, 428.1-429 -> 1.13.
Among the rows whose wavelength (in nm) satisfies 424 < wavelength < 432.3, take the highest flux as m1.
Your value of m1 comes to 25.3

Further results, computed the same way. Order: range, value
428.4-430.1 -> 19.4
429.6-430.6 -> 17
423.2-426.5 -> 23.1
